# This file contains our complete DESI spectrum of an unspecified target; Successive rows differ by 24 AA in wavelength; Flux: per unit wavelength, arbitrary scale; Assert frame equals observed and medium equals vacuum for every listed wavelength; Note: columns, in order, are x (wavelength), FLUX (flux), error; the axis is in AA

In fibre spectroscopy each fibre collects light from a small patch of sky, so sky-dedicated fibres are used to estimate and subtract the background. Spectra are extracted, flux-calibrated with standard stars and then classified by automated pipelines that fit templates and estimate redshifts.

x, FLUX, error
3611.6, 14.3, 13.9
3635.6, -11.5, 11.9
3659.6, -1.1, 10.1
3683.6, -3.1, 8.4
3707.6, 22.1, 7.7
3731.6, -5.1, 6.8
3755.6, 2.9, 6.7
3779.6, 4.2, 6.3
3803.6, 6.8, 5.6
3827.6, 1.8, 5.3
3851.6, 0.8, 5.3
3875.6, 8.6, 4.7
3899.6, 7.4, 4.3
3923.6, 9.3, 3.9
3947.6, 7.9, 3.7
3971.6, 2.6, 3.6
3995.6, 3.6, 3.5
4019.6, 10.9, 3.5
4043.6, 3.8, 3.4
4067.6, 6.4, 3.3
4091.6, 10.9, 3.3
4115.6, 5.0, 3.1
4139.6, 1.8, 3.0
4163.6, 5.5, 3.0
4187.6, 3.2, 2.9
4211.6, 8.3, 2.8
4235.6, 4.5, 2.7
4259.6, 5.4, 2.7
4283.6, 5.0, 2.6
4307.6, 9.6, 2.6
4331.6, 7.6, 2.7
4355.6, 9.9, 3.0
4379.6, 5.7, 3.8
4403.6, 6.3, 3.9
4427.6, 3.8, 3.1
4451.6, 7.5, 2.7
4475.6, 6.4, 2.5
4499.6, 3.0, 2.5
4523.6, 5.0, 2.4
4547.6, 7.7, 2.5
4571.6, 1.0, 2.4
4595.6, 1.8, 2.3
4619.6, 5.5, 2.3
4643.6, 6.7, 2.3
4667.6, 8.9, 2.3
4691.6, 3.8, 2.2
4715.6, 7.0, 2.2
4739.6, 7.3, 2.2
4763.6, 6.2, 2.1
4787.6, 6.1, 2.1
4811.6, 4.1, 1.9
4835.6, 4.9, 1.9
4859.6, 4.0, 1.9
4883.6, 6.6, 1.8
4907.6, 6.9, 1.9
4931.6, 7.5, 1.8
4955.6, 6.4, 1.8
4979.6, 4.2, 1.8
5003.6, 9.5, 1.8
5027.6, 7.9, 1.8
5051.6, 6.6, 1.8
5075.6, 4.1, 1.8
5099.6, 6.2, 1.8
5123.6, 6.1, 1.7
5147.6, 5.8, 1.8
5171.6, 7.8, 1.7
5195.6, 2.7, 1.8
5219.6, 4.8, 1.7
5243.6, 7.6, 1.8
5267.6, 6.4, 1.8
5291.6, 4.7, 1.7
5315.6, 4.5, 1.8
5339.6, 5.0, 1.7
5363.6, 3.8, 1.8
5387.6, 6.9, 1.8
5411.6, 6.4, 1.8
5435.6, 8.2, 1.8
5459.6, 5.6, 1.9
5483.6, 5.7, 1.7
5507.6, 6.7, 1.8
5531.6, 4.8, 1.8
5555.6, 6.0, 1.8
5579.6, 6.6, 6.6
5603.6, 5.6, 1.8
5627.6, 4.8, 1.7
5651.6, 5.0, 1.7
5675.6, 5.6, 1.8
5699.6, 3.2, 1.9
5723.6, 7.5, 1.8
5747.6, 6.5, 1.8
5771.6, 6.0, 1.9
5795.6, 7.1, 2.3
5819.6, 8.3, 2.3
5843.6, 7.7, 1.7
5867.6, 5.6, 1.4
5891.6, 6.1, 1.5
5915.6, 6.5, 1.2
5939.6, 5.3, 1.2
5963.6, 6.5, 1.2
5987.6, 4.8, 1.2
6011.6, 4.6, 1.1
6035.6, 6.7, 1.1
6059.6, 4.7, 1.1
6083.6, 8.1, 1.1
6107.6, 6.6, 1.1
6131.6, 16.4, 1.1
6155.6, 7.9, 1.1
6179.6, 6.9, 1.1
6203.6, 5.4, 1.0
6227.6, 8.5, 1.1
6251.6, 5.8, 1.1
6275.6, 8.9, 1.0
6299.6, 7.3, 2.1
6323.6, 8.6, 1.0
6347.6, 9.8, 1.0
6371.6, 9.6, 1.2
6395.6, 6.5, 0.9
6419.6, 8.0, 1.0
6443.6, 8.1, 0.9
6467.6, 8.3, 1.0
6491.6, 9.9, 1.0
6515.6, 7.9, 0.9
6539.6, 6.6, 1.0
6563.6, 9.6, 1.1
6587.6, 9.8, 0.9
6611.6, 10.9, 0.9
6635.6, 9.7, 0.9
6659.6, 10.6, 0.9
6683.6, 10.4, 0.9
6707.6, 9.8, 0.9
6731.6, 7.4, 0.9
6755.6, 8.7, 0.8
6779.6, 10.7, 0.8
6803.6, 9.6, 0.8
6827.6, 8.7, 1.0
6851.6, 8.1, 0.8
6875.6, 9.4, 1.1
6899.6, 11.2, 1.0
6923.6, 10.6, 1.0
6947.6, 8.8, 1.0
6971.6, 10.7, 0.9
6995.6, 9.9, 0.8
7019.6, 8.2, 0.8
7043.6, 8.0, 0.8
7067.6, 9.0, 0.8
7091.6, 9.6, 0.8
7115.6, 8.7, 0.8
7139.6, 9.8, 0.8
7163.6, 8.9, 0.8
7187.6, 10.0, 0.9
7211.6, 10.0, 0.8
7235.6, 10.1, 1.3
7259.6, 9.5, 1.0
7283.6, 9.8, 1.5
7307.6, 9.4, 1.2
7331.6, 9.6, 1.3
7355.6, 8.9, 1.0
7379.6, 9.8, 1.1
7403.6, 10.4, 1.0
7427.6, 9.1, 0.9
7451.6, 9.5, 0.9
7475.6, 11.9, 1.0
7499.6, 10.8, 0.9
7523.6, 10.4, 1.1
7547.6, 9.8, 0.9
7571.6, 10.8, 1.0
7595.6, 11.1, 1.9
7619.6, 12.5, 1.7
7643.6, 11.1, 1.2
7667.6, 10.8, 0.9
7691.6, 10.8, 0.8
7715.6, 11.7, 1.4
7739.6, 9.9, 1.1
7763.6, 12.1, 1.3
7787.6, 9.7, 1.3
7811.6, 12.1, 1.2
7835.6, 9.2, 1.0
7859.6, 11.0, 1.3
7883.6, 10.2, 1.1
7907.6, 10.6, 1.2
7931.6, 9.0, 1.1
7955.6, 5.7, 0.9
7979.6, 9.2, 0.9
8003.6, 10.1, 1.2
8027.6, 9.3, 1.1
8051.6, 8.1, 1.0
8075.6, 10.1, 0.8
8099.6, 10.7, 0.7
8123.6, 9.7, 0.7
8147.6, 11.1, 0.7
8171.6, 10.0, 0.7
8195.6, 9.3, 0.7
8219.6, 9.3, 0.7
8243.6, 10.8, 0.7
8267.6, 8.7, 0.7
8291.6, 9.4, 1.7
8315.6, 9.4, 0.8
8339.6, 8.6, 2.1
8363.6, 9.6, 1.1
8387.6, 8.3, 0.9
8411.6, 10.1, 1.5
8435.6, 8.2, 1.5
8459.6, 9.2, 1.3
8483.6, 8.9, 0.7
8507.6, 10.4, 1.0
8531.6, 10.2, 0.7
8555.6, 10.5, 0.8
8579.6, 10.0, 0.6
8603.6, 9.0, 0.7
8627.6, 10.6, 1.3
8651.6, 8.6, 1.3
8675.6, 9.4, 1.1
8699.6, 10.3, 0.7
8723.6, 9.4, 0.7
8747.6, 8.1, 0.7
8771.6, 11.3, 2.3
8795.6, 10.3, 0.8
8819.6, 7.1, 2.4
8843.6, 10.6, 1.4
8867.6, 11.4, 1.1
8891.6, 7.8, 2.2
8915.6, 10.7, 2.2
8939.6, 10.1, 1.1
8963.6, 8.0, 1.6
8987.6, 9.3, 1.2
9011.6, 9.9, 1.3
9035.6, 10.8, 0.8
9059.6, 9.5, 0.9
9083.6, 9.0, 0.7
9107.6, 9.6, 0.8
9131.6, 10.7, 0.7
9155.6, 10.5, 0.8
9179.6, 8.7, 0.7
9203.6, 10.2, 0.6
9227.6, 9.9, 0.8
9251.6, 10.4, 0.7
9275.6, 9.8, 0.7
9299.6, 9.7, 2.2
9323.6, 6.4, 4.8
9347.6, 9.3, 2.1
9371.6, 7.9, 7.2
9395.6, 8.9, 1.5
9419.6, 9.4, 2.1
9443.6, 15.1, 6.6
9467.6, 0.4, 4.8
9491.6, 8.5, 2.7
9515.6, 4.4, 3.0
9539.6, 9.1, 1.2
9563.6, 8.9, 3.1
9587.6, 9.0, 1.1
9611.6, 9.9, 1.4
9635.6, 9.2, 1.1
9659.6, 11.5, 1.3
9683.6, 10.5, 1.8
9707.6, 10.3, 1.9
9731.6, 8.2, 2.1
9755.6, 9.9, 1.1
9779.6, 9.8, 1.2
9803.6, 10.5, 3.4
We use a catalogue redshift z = 0.644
